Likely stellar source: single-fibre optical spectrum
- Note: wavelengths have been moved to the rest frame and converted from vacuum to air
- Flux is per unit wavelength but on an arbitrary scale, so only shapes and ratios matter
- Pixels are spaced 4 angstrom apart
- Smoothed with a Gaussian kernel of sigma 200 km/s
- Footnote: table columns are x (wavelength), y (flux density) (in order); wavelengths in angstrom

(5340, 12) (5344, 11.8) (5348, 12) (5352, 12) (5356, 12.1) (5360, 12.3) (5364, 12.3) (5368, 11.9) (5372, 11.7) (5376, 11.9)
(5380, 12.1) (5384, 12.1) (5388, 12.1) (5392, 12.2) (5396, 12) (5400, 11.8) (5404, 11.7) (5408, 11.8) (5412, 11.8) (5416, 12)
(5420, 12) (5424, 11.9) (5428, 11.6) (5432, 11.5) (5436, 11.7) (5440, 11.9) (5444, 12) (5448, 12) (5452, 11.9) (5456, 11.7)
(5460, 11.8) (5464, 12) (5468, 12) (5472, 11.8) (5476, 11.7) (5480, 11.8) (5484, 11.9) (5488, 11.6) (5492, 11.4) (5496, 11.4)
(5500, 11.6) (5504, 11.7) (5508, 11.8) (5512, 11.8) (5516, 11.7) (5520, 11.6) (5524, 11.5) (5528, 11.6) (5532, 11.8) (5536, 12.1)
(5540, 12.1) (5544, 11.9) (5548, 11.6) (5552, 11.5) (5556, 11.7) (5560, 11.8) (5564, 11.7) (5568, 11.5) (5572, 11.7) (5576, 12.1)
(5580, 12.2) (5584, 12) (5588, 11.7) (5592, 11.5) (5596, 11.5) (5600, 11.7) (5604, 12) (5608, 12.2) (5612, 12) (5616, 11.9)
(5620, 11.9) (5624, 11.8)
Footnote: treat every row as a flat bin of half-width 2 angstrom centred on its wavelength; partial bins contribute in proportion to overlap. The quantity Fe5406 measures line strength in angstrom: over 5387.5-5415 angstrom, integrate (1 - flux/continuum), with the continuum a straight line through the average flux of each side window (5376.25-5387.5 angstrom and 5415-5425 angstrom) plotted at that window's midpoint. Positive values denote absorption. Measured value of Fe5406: 0.3 angstrom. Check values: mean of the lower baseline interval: 12.1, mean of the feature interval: 11.9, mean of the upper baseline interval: 12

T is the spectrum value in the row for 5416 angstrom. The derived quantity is 12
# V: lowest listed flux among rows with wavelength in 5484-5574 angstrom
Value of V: 11.4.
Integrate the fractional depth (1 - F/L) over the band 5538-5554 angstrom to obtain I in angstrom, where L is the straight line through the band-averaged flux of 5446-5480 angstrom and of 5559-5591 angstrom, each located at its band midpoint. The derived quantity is 0.1 angstrom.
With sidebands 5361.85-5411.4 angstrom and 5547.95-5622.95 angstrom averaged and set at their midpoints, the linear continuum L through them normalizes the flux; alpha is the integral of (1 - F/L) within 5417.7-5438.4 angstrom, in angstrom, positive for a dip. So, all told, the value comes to 0.3 angstrom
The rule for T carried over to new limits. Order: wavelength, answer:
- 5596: 11.5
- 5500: 11.6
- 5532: 11.8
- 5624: 11.8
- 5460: 11.8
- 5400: 11.8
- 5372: 11.7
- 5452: 11.9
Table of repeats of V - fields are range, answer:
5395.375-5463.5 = 11.5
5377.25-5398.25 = 12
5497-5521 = 11.6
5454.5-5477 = 11.7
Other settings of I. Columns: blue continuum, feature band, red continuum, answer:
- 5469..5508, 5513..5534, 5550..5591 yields 0.1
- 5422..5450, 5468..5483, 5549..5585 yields 0.0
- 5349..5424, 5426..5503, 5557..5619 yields 1.1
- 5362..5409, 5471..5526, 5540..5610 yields 0.9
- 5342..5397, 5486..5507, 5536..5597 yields 0.6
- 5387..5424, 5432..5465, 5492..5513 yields -0.2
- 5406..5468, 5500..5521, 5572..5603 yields 0.2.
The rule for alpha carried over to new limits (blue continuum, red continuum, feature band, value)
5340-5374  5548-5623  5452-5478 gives 0.2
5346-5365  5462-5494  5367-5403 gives 0.2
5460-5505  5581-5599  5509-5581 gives -0.3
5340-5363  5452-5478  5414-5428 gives 0.0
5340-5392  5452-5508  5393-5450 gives 0.2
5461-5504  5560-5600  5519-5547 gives -0.1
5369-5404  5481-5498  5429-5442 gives 0.1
